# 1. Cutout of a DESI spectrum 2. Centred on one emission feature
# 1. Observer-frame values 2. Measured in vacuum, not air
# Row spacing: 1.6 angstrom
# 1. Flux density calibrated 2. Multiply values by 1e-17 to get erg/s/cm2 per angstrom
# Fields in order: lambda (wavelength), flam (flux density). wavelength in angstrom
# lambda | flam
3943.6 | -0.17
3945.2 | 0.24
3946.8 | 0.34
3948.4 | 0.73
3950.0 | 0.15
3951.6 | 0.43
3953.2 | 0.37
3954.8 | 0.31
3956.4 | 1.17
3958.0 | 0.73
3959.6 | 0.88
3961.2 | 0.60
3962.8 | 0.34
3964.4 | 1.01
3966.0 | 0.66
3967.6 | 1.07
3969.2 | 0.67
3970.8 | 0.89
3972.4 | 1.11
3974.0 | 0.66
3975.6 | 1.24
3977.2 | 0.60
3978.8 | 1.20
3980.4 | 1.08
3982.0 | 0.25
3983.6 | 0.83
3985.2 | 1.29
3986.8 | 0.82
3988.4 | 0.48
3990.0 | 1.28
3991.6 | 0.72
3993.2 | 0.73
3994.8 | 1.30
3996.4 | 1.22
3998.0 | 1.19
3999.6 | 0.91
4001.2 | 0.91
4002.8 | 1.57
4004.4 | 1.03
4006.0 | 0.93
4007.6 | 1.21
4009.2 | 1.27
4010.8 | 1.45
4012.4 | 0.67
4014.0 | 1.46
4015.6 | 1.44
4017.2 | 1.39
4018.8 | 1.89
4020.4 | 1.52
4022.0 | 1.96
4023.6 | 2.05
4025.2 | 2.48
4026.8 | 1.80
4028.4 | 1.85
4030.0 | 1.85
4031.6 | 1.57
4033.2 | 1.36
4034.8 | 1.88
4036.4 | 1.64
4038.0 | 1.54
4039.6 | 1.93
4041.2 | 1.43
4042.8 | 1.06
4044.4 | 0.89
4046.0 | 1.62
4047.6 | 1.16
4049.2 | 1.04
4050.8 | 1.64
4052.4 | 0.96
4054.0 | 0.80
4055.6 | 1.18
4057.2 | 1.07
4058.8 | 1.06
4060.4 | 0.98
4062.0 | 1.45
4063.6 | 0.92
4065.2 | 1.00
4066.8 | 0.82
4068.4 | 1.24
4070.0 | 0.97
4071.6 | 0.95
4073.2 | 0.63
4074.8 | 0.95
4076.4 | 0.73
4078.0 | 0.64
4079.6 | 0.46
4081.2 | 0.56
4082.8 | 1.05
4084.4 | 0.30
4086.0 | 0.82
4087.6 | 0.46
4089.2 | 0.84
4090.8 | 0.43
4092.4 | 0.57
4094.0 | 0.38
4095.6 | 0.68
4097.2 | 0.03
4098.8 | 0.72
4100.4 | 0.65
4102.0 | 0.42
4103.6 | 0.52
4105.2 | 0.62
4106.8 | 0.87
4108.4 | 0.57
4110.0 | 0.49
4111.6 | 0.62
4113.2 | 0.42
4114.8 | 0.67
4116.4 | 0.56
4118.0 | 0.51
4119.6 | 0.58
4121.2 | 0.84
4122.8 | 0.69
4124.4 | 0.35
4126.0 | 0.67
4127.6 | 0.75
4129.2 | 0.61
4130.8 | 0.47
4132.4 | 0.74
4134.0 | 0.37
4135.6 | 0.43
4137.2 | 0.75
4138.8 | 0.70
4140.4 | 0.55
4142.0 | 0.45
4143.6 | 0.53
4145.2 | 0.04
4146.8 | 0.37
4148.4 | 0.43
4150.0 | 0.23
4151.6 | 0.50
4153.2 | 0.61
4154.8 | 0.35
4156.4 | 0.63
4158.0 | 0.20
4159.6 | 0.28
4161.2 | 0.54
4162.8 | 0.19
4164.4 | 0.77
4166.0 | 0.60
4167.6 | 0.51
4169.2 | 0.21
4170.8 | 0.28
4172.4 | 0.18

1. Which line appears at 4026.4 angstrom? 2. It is C IV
